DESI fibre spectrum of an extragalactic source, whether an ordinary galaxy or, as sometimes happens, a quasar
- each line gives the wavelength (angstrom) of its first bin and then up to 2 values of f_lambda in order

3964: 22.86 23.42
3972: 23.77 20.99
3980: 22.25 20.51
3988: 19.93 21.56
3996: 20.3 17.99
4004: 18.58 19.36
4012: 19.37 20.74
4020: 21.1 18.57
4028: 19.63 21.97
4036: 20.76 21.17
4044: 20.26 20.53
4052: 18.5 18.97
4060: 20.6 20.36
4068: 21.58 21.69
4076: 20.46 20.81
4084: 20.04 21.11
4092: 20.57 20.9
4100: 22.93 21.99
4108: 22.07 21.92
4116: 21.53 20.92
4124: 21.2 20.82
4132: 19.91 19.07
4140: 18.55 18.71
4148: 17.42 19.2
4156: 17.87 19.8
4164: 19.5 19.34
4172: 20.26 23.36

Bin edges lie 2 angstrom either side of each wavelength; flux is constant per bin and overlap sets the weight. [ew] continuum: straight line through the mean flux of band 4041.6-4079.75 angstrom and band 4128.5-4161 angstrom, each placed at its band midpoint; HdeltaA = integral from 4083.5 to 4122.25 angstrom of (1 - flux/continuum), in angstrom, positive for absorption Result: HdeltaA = -3.6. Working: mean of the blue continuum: 20.4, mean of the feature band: 21.4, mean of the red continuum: 18.9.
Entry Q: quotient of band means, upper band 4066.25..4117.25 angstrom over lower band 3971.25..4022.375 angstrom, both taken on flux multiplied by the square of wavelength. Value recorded 1.10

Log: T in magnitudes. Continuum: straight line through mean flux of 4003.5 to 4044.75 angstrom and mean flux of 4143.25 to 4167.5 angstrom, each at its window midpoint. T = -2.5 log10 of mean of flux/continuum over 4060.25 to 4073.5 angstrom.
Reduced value -0.07 mag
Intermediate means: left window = 20.2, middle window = 21.1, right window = 18.8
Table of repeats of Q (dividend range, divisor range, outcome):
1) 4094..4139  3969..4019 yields 1.09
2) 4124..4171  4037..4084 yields 0.98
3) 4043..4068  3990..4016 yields 1.05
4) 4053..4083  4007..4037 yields 1.04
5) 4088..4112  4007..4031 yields 1.13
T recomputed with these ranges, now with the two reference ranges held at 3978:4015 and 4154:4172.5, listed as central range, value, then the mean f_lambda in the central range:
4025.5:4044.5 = -0.05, 20.7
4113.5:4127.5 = -0.09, 21.2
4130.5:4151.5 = 0.04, 18.7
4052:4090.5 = -0.05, 20.5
